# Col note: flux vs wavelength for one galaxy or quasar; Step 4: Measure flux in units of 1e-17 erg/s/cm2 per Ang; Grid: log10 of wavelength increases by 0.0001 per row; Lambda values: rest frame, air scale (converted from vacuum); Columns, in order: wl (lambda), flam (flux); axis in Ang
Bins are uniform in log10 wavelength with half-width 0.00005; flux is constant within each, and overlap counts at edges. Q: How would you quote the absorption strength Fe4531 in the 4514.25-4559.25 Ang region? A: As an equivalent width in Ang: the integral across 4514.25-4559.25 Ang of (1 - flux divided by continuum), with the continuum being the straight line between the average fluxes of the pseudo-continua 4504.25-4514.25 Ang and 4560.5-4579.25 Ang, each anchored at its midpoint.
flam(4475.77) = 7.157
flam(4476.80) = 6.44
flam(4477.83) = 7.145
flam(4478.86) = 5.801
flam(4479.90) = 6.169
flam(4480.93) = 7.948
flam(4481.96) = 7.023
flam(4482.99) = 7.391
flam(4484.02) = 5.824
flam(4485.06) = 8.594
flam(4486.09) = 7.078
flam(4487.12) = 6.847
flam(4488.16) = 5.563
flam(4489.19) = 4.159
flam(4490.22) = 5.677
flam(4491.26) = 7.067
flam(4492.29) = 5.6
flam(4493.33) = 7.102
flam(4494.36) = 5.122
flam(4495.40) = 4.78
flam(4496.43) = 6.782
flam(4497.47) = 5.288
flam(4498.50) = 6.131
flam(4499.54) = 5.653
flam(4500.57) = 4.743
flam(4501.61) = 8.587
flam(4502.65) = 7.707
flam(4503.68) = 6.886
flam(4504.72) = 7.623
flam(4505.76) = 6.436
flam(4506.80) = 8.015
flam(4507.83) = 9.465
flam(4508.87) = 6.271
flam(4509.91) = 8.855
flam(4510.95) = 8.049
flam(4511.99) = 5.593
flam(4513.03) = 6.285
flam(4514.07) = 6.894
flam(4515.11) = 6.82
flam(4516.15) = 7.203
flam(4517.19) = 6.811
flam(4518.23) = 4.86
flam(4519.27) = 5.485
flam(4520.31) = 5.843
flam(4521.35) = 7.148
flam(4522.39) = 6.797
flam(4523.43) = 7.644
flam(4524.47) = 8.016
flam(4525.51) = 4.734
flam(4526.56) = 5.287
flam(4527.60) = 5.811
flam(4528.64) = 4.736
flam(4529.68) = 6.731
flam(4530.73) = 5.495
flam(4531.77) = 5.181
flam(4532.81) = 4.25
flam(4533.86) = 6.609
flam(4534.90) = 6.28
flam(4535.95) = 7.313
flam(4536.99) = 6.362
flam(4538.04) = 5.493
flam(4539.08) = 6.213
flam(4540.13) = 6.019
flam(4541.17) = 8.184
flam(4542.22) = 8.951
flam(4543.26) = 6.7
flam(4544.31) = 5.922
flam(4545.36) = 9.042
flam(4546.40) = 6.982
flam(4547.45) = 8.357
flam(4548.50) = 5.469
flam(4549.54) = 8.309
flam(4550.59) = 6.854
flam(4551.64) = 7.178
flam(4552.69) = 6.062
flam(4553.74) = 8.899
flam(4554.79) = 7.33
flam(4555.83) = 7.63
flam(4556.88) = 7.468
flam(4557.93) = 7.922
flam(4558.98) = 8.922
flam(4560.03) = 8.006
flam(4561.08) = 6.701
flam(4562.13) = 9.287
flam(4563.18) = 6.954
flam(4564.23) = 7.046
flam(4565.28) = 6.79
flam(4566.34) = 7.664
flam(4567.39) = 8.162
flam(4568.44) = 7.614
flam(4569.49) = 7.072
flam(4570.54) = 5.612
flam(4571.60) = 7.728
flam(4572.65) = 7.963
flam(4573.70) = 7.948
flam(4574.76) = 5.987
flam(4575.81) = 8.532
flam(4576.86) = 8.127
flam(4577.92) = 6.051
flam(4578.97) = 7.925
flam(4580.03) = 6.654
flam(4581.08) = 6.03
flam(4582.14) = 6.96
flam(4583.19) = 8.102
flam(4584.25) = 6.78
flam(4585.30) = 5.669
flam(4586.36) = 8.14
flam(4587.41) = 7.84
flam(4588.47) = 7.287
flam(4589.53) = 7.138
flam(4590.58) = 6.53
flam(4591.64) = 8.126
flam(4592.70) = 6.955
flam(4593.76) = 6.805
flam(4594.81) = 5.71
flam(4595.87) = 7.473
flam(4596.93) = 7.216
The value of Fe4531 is 4.0 Ang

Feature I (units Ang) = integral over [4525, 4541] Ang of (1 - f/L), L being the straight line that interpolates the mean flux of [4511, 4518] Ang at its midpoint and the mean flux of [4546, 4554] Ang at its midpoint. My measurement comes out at 2.6 Ang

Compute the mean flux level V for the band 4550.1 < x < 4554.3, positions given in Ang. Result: 7.24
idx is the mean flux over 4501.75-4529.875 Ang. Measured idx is 6.77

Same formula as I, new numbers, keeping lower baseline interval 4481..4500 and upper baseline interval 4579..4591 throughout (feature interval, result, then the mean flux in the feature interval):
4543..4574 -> -2.85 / 7.46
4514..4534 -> 1.35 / 6.09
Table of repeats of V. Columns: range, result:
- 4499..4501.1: 5.22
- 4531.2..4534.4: 5.36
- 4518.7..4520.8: 5.65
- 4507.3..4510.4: 8.2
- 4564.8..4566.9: 7.23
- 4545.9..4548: 7.63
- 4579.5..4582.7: 6.57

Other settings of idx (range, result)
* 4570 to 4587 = 7.14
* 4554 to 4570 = 7.66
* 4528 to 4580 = 7.1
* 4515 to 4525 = 6.66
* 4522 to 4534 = 5.91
